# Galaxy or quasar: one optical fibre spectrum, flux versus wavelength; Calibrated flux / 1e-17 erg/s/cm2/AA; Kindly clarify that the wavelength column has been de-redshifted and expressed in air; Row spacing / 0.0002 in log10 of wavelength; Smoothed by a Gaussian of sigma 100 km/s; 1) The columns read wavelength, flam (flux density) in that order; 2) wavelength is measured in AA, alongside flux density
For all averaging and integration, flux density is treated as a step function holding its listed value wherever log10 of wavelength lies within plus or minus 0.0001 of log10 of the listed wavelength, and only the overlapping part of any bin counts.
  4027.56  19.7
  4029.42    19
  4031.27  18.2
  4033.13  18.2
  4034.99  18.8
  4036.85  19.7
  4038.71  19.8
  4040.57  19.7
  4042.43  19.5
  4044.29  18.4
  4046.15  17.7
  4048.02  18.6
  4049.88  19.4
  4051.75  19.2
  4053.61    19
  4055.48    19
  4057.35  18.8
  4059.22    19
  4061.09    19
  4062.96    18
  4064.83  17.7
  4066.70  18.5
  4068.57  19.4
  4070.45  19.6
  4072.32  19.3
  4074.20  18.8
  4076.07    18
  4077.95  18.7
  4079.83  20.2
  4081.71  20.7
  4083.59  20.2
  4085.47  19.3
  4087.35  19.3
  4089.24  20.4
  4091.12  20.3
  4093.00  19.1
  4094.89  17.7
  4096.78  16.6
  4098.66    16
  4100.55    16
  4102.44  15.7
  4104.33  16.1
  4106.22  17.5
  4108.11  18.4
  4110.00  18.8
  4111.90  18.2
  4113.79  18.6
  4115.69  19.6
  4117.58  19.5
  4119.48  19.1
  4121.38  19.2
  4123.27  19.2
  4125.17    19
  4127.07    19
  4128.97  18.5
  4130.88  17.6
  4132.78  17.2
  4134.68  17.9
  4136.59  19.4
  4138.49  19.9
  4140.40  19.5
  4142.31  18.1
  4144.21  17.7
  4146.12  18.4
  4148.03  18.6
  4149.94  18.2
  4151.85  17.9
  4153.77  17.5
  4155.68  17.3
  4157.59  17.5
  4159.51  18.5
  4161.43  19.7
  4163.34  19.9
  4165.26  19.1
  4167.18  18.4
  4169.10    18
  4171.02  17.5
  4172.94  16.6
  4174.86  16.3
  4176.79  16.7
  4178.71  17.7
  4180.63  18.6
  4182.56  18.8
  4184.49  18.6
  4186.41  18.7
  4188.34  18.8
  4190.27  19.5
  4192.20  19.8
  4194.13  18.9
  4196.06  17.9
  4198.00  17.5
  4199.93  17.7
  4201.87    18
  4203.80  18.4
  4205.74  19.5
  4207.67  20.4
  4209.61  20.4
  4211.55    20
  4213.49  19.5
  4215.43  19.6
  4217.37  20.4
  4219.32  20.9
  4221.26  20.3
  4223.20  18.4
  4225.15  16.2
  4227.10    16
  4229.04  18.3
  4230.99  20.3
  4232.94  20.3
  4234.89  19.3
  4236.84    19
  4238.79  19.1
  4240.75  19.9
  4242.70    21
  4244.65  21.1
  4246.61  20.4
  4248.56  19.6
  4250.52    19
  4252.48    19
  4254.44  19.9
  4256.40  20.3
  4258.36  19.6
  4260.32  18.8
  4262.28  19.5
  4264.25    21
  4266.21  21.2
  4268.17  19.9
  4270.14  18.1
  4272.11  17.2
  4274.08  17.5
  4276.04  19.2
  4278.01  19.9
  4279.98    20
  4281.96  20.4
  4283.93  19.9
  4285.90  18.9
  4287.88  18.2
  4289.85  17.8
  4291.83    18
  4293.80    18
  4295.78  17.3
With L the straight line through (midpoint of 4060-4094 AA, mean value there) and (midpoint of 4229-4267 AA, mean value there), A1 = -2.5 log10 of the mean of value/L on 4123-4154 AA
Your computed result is 0.06 mag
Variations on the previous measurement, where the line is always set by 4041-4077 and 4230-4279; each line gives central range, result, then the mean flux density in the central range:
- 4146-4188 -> 0.065 mag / 18.1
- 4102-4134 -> 0.041 mag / 18.3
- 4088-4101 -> 0.049 mag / 18.1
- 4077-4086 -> -0.053 mag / 19.8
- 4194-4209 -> 0.047 mag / 18.6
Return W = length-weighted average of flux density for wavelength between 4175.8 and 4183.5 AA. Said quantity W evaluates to 17.9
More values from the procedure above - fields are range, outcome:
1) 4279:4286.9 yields 19.8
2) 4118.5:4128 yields 19.1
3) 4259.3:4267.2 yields 20.1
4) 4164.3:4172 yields 18.2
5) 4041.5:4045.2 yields 19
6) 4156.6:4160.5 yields 18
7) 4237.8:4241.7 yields 19.5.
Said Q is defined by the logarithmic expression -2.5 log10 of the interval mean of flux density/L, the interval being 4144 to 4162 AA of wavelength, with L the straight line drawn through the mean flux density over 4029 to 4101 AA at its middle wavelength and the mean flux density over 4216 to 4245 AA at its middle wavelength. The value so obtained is 0.06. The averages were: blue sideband 18.9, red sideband 19.3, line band 18.1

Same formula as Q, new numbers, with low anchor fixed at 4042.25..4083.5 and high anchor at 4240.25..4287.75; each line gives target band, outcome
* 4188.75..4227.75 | 0.025 mag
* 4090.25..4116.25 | 0.080 mag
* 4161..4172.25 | 0.035 mag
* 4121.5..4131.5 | 0.024 mag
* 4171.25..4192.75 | 0.070 mag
